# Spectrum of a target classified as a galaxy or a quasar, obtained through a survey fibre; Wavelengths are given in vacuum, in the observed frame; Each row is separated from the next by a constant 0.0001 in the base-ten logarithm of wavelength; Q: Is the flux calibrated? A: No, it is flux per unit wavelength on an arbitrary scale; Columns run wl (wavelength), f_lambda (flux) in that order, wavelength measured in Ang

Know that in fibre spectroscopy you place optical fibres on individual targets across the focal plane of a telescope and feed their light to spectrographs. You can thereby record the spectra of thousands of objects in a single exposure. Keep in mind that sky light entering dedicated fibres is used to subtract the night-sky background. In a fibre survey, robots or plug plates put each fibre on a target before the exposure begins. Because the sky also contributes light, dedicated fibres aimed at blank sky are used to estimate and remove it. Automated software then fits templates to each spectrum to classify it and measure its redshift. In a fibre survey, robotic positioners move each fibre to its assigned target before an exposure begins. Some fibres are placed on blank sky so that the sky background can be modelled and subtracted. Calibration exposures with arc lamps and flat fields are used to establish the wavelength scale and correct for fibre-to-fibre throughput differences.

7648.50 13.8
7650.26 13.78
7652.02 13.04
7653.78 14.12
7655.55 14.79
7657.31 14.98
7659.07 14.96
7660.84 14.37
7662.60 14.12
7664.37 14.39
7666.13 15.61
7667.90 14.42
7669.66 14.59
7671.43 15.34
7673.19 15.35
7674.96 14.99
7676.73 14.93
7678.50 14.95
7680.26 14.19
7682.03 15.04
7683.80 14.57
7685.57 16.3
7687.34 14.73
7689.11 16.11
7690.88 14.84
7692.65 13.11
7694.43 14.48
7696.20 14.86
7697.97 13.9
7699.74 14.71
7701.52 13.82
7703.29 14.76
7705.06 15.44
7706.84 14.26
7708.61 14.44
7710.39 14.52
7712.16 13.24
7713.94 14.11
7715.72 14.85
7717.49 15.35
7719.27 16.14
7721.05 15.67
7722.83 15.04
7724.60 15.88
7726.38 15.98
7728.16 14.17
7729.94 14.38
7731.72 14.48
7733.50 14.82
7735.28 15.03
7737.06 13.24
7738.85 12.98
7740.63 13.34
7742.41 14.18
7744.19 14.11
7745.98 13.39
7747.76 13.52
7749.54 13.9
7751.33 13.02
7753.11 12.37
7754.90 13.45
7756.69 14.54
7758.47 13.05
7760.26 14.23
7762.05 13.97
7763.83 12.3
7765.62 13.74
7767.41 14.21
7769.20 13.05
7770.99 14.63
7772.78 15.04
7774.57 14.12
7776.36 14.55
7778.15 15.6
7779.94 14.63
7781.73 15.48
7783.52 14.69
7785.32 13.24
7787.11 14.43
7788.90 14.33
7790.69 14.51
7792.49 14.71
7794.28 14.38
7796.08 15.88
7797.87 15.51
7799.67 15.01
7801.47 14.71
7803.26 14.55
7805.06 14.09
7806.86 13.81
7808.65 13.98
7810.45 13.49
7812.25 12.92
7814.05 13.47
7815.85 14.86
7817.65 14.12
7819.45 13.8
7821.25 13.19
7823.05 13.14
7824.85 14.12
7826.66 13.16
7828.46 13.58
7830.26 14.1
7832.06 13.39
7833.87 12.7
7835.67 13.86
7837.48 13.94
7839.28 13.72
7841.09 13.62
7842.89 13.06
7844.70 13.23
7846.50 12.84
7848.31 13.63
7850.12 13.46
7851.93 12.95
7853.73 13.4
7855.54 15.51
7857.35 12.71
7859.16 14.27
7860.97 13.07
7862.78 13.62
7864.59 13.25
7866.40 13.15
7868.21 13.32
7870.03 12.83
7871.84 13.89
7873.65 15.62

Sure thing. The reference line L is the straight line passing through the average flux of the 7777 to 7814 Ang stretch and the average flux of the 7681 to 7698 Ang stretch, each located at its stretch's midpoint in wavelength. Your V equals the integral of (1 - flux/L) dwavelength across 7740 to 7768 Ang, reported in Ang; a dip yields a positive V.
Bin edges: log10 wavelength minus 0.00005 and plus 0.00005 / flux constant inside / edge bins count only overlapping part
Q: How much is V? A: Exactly 1.98 Ang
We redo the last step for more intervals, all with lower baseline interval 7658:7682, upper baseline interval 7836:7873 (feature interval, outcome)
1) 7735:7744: 0.39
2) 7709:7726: -0.62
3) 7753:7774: 0.54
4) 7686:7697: -0.08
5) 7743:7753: 0.52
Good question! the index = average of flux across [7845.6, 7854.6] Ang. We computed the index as 13.3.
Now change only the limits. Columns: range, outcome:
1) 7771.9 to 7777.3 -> 14.6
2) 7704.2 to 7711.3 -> 14.7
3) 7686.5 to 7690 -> 15.4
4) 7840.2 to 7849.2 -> 13.3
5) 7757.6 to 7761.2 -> 13.6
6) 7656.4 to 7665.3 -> 14.6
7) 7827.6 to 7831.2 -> 13.9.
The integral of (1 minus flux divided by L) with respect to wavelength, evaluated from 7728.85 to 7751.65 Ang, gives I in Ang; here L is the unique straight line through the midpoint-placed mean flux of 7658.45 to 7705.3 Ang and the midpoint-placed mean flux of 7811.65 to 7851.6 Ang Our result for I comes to 0.6 Ang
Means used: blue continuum 14.8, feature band 13.9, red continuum 13.5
